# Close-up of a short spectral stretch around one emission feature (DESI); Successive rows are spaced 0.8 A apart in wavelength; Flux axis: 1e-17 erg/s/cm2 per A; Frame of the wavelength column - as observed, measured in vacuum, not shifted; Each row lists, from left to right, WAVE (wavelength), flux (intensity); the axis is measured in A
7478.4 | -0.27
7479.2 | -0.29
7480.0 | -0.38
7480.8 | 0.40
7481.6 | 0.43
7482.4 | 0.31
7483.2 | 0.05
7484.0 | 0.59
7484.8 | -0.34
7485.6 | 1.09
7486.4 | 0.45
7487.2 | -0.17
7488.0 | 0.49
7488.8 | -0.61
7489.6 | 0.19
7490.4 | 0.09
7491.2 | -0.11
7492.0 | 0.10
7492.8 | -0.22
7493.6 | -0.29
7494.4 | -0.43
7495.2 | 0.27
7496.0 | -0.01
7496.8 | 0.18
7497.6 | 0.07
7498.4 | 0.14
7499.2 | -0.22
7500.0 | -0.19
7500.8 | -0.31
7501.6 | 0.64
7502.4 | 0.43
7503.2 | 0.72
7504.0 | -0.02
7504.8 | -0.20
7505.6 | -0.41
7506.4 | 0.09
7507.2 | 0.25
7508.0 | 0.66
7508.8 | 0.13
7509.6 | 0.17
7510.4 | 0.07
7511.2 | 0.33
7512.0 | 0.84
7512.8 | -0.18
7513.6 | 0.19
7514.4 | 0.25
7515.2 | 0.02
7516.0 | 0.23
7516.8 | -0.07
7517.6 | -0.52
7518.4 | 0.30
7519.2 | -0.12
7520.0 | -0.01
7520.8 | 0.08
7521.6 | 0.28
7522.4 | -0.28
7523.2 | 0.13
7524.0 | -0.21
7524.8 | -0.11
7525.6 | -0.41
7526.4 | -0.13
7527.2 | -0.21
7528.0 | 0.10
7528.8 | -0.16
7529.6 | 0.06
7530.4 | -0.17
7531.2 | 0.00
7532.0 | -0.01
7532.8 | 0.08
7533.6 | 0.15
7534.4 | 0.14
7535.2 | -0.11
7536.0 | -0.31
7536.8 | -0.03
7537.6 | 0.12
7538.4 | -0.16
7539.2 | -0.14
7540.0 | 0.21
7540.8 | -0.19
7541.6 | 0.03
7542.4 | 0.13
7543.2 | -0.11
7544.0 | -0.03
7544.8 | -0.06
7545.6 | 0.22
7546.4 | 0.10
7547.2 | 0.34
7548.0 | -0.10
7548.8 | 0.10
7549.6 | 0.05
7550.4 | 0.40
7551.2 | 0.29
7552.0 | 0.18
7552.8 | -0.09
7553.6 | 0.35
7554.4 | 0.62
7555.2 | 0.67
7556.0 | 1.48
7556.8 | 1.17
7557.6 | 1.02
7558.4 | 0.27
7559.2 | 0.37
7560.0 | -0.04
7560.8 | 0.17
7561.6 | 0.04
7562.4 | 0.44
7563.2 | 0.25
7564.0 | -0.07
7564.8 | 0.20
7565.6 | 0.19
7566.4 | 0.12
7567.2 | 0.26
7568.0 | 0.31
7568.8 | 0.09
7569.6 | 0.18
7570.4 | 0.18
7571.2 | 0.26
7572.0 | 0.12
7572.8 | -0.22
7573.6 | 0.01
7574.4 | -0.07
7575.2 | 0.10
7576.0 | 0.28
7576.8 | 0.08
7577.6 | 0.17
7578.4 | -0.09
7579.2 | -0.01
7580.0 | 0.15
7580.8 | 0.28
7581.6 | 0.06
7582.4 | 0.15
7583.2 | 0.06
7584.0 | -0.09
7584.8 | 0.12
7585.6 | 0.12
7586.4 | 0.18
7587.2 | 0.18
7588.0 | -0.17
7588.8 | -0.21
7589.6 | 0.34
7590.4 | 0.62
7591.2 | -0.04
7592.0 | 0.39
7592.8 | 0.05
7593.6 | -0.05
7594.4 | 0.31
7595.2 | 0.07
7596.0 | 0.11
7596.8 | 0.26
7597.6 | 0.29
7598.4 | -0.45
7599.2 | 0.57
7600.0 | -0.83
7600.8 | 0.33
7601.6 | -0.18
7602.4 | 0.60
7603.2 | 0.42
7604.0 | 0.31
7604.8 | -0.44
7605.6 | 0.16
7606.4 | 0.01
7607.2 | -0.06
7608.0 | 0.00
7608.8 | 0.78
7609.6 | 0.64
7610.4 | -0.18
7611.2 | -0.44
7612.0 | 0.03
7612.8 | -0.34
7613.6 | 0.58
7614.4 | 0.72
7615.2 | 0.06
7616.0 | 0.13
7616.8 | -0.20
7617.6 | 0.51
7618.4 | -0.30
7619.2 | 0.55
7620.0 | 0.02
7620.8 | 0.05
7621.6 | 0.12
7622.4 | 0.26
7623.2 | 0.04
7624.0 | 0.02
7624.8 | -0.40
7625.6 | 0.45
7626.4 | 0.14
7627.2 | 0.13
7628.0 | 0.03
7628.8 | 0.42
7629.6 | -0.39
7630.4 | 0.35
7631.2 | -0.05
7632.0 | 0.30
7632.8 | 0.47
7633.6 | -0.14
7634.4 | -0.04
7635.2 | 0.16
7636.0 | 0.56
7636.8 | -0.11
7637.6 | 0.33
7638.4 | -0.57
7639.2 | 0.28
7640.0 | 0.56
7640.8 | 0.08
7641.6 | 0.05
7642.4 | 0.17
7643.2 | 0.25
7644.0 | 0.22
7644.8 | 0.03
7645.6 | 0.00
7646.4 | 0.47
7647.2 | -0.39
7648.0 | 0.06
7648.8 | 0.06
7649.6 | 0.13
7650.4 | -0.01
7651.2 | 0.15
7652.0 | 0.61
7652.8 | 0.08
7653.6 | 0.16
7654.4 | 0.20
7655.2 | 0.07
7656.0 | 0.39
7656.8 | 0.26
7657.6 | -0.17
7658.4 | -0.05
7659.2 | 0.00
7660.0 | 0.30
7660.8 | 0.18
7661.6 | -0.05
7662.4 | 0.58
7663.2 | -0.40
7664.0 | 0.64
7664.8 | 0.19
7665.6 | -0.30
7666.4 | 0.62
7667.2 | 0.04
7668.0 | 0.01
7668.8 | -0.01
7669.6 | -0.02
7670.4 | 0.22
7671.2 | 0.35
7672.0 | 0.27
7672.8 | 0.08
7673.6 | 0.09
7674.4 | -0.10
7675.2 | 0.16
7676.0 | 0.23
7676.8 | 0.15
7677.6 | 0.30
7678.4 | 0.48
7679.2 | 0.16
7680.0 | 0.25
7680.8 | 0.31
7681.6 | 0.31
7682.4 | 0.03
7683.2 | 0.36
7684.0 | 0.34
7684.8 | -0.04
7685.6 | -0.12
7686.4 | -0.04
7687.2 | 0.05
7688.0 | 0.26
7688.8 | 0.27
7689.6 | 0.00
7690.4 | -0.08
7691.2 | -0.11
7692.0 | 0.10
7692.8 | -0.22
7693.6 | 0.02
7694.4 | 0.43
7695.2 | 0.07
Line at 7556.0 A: Halpha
